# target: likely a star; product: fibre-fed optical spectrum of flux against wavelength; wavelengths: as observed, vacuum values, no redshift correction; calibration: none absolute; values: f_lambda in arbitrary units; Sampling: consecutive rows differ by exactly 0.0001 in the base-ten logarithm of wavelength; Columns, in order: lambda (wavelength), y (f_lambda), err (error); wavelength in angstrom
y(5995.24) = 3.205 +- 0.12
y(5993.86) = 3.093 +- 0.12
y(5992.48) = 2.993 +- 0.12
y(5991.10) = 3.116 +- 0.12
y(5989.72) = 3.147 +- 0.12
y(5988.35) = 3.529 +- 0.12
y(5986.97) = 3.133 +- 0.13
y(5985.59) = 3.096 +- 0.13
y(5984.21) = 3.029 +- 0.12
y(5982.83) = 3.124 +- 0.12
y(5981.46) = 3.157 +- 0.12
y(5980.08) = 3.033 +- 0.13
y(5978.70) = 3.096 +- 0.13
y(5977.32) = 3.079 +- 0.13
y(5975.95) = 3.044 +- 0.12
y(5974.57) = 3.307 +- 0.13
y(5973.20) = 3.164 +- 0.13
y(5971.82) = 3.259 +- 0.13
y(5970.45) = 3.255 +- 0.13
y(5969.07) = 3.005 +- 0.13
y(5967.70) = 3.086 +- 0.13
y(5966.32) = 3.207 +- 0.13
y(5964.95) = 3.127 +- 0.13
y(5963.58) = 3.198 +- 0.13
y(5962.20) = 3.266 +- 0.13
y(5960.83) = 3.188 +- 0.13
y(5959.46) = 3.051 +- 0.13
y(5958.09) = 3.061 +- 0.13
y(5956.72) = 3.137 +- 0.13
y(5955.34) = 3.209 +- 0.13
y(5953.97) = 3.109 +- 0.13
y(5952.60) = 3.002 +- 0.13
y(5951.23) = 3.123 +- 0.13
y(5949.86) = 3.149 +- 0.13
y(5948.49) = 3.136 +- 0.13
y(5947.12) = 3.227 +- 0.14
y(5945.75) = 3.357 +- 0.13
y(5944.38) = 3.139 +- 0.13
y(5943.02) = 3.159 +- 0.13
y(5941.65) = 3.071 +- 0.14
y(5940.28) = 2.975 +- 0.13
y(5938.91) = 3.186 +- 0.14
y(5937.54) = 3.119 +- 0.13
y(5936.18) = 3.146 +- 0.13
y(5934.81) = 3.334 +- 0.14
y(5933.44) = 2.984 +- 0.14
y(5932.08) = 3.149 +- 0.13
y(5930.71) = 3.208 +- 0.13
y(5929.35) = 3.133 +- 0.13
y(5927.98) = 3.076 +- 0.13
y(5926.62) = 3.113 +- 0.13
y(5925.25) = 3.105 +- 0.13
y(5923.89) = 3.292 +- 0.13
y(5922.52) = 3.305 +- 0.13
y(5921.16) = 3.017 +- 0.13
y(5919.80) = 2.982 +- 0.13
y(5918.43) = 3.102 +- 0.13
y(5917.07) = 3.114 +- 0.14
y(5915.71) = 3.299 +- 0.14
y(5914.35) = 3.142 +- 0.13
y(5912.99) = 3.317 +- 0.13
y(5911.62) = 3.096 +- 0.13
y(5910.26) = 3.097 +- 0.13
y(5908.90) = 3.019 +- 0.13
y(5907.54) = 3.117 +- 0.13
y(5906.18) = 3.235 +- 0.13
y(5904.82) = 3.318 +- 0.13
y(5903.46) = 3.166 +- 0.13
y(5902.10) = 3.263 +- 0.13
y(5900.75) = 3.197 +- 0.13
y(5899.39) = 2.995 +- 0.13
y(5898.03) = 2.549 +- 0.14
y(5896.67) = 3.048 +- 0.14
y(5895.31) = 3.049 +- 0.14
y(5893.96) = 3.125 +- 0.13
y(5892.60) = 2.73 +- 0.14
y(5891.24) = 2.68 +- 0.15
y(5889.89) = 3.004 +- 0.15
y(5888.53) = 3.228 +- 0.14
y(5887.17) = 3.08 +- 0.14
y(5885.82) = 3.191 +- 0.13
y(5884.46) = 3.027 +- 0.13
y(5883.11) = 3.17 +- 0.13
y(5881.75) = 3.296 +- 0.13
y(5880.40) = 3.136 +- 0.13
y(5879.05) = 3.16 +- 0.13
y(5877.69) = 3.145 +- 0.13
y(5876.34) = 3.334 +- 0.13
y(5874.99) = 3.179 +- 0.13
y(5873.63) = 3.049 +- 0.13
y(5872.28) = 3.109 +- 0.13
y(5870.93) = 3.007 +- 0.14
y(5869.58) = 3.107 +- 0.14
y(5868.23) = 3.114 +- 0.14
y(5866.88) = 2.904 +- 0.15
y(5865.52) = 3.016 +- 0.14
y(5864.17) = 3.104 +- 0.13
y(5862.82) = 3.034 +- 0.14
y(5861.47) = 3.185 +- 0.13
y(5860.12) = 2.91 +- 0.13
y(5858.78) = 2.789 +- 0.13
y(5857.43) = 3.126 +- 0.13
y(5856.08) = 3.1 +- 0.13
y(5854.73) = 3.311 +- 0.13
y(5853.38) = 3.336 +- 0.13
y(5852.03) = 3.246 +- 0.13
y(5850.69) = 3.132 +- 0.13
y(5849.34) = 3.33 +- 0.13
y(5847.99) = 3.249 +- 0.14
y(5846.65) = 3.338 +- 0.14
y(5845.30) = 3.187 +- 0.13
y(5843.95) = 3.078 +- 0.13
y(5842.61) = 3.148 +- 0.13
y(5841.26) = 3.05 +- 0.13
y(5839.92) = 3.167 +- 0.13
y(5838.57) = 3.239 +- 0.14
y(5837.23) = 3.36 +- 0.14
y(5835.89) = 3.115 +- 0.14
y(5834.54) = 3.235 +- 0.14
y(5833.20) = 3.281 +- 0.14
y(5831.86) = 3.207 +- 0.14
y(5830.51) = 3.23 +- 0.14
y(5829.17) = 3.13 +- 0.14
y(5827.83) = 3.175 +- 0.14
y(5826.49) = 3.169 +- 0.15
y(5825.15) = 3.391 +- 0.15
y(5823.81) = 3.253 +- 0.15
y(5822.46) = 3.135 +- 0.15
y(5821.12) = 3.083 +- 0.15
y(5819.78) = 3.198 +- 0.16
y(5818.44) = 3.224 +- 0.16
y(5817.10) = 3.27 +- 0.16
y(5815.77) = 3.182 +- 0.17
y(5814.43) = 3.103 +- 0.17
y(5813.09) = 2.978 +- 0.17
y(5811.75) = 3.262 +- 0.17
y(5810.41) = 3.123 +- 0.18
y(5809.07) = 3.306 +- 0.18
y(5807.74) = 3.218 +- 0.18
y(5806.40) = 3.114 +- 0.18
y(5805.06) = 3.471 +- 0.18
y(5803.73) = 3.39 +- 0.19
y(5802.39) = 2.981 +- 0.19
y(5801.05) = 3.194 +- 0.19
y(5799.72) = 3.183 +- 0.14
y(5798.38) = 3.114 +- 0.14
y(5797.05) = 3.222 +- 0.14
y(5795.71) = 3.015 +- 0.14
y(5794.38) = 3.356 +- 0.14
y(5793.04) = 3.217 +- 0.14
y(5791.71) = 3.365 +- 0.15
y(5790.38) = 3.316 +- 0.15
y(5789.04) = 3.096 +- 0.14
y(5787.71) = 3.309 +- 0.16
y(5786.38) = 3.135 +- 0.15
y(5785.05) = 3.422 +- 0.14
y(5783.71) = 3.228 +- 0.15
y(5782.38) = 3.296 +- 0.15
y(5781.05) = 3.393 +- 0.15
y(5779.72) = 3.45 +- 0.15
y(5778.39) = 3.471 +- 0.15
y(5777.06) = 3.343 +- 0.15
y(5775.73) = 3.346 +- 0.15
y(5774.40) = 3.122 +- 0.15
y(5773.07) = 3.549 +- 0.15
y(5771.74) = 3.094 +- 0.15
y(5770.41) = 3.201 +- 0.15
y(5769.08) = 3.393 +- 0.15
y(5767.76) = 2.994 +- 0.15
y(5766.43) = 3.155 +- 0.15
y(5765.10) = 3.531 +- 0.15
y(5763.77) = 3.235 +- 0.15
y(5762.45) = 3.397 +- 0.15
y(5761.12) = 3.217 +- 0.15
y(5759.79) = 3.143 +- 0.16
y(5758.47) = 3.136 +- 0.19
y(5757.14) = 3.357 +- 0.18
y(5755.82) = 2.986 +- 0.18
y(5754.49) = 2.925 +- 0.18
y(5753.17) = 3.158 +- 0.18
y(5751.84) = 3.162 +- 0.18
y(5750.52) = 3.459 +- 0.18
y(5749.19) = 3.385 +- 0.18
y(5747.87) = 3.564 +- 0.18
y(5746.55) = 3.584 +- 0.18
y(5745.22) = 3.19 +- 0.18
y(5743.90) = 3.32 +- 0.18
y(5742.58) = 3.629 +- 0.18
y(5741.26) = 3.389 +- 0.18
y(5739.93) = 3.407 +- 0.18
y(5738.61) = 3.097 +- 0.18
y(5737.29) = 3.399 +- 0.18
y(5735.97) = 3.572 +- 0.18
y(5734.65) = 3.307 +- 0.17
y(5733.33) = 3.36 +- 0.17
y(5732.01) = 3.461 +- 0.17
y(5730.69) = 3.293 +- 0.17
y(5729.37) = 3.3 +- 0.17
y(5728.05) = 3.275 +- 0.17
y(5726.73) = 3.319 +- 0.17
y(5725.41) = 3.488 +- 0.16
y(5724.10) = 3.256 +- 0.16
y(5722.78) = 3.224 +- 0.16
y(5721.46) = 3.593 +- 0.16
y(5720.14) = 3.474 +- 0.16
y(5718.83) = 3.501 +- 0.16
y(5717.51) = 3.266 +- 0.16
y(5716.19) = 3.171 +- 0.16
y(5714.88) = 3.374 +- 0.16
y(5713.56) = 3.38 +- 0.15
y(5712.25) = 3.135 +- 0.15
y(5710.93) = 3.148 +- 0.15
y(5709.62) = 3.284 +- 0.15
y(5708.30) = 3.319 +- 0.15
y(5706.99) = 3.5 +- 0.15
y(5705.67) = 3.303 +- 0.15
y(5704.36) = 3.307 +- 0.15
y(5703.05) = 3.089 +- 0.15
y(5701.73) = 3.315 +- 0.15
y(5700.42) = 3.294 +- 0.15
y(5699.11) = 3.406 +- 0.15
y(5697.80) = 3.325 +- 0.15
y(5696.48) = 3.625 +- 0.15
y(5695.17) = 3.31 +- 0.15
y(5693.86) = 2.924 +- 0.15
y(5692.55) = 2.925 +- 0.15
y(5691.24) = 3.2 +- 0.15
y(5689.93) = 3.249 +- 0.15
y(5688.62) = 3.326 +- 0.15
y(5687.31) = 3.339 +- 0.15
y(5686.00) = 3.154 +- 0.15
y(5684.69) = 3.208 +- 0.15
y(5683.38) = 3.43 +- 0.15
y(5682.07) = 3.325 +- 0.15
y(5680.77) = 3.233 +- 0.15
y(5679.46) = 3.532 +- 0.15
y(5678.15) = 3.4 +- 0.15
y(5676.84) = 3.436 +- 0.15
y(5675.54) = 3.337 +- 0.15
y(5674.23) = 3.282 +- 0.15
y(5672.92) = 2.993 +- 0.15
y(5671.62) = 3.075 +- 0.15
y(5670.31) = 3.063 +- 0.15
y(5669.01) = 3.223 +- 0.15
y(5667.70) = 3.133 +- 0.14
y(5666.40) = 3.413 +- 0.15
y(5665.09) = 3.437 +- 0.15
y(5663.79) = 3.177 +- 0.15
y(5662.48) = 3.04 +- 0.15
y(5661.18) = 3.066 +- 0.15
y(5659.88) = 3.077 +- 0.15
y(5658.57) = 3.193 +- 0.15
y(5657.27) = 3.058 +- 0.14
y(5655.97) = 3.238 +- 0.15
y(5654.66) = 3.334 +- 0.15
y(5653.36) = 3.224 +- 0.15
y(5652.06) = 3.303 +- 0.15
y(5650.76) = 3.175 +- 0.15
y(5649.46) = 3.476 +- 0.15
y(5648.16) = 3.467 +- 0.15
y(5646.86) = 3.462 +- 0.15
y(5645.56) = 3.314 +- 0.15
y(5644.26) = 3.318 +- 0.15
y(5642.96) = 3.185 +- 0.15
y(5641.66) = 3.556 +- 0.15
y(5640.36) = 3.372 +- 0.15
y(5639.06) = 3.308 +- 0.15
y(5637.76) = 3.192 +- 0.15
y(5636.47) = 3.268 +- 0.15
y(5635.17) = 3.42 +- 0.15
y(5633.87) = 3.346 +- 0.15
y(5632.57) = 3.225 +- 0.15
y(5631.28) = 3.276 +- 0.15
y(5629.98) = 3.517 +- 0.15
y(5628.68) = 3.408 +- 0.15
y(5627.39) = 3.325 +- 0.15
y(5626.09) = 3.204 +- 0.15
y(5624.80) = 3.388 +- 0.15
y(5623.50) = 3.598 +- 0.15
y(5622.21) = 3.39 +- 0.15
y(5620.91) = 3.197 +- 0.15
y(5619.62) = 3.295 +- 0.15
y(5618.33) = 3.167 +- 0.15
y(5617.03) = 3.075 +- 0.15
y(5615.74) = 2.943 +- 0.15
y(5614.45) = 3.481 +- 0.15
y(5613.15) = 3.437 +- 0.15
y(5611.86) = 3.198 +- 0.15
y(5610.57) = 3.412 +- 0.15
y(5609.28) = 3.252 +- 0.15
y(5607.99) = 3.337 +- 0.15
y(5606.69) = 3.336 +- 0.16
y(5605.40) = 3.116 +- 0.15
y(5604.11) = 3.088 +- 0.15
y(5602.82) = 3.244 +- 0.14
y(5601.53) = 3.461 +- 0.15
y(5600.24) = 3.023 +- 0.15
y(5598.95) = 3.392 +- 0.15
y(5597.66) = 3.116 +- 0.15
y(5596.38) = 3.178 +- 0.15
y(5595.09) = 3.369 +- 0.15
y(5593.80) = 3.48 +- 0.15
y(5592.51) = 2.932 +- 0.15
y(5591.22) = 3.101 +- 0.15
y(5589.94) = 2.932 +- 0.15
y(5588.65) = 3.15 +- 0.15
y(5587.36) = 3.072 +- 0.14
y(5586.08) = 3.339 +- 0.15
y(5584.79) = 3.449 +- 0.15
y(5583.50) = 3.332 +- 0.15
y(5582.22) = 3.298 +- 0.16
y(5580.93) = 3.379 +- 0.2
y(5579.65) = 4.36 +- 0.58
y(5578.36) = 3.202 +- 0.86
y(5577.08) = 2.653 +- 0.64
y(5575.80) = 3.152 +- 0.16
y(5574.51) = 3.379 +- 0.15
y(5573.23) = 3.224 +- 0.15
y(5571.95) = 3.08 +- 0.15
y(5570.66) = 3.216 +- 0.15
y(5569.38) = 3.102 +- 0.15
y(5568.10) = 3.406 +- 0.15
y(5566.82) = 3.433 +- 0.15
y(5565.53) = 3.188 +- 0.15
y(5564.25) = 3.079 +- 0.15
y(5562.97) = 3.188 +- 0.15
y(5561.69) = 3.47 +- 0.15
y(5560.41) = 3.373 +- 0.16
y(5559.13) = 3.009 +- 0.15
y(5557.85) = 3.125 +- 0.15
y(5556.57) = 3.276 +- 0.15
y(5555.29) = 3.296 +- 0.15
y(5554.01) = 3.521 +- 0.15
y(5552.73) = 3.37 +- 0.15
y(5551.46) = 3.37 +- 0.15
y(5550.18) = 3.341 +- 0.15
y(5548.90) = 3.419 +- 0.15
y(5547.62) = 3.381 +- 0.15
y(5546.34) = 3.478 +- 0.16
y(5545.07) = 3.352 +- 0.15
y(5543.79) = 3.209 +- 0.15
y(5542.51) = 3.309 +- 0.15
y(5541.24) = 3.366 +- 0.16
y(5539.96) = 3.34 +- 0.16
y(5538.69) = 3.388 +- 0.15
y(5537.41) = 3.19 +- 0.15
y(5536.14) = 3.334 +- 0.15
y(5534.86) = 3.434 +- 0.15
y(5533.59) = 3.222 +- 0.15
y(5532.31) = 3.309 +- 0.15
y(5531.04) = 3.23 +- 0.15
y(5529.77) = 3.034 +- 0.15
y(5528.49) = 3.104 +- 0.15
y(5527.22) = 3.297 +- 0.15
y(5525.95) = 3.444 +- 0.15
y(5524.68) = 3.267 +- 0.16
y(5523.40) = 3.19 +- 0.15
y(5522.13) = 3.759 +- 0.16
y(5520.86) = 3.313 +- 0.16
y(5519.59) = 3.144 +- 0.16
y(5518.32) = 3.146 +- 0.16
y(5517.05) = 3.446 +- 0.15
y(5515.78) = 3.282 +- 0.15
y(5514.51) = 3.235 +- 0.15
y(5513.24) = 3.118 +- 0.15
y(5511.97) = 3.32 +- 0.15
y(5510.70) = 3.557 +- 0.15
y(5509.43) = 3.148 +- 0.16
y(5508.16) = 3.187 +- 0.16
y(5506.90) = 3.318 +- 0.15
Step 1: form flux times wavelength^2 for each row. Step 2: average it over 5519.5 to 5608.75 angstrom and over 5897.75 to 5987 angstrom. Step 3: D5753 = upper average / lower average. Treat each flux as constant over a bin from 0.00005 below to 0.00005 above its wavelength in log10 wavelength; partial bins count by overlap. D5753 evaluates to 1.09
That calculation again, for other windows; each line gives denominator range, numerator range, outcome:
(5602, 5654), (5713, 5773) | 1.04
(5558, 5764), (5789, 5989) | 1.04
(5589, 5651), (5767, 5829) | 1.05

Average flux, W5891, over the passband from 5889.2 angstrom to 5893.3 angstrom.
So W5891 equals 2.8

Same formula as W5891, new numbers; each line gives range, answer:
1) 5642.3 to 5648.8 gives 3.35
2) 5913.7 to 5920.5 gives 3.13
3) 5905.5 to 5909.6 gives 3.12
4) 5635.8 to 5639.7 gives 3.26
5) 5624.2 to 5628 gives 3.31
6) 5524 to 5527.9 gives 3.33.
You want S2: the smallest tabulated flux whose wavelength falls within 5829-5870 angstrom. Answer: 2.789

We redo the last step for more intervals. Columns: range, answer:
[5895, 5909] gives 2.549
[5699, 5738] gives 3.089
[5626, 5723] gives 2.924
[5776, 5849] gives 2.978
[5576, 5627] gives 2.653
